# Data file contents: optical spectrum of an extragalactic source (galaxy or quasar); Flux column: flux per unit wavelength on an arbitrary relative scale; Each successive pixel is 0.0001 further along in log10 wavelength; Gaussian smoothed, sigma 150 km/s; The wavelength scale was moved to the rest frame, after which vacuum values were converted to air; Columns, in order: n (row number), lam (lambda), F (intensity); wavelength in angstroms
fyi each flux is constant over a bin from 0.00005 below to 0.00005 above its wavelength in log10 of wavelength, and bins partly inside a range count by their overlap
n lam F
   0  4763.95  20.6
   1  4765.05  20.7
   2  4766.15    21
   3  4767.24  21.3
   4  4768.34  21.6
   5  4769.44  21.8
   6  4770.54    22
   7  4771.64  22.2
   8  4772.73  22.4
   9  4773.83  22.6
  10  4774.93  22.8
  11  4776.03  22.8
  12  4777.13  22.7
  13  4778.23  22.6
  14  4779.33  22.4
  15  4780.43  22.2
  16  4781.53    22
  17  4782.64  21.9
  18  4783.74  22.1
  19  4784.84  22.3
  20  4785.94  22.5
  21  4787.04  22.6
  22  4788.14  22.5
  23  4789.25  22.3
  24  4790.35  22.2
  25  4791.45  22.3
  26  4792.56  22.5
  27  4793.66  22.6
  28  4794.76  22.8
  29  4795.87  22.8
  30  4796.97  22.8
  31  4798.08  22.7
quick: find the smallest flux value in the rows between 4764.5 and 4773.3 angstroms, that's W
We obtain 20.7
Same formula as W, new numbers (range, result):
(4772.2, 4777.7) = 22.4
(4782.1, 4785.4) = 21.9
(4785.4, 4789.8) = 22.3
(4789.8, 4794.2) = 22.2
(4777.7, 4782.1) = 22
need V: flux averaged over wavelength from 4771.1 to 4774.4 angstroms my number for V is 22.5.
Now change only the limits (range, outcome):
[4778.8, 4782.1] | 22.1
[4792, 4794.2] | 22.5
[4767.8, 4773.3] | 22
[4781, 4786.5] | 22.2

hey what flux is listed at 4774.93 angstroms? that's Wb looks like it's 22.8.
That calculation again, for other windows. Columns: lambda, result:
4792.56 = 22.5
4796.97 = 22.8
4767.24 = 21.3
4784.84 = 22.3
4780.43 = 22.2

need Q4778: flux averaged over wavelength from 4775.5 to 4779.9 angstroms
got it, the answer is 22.6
